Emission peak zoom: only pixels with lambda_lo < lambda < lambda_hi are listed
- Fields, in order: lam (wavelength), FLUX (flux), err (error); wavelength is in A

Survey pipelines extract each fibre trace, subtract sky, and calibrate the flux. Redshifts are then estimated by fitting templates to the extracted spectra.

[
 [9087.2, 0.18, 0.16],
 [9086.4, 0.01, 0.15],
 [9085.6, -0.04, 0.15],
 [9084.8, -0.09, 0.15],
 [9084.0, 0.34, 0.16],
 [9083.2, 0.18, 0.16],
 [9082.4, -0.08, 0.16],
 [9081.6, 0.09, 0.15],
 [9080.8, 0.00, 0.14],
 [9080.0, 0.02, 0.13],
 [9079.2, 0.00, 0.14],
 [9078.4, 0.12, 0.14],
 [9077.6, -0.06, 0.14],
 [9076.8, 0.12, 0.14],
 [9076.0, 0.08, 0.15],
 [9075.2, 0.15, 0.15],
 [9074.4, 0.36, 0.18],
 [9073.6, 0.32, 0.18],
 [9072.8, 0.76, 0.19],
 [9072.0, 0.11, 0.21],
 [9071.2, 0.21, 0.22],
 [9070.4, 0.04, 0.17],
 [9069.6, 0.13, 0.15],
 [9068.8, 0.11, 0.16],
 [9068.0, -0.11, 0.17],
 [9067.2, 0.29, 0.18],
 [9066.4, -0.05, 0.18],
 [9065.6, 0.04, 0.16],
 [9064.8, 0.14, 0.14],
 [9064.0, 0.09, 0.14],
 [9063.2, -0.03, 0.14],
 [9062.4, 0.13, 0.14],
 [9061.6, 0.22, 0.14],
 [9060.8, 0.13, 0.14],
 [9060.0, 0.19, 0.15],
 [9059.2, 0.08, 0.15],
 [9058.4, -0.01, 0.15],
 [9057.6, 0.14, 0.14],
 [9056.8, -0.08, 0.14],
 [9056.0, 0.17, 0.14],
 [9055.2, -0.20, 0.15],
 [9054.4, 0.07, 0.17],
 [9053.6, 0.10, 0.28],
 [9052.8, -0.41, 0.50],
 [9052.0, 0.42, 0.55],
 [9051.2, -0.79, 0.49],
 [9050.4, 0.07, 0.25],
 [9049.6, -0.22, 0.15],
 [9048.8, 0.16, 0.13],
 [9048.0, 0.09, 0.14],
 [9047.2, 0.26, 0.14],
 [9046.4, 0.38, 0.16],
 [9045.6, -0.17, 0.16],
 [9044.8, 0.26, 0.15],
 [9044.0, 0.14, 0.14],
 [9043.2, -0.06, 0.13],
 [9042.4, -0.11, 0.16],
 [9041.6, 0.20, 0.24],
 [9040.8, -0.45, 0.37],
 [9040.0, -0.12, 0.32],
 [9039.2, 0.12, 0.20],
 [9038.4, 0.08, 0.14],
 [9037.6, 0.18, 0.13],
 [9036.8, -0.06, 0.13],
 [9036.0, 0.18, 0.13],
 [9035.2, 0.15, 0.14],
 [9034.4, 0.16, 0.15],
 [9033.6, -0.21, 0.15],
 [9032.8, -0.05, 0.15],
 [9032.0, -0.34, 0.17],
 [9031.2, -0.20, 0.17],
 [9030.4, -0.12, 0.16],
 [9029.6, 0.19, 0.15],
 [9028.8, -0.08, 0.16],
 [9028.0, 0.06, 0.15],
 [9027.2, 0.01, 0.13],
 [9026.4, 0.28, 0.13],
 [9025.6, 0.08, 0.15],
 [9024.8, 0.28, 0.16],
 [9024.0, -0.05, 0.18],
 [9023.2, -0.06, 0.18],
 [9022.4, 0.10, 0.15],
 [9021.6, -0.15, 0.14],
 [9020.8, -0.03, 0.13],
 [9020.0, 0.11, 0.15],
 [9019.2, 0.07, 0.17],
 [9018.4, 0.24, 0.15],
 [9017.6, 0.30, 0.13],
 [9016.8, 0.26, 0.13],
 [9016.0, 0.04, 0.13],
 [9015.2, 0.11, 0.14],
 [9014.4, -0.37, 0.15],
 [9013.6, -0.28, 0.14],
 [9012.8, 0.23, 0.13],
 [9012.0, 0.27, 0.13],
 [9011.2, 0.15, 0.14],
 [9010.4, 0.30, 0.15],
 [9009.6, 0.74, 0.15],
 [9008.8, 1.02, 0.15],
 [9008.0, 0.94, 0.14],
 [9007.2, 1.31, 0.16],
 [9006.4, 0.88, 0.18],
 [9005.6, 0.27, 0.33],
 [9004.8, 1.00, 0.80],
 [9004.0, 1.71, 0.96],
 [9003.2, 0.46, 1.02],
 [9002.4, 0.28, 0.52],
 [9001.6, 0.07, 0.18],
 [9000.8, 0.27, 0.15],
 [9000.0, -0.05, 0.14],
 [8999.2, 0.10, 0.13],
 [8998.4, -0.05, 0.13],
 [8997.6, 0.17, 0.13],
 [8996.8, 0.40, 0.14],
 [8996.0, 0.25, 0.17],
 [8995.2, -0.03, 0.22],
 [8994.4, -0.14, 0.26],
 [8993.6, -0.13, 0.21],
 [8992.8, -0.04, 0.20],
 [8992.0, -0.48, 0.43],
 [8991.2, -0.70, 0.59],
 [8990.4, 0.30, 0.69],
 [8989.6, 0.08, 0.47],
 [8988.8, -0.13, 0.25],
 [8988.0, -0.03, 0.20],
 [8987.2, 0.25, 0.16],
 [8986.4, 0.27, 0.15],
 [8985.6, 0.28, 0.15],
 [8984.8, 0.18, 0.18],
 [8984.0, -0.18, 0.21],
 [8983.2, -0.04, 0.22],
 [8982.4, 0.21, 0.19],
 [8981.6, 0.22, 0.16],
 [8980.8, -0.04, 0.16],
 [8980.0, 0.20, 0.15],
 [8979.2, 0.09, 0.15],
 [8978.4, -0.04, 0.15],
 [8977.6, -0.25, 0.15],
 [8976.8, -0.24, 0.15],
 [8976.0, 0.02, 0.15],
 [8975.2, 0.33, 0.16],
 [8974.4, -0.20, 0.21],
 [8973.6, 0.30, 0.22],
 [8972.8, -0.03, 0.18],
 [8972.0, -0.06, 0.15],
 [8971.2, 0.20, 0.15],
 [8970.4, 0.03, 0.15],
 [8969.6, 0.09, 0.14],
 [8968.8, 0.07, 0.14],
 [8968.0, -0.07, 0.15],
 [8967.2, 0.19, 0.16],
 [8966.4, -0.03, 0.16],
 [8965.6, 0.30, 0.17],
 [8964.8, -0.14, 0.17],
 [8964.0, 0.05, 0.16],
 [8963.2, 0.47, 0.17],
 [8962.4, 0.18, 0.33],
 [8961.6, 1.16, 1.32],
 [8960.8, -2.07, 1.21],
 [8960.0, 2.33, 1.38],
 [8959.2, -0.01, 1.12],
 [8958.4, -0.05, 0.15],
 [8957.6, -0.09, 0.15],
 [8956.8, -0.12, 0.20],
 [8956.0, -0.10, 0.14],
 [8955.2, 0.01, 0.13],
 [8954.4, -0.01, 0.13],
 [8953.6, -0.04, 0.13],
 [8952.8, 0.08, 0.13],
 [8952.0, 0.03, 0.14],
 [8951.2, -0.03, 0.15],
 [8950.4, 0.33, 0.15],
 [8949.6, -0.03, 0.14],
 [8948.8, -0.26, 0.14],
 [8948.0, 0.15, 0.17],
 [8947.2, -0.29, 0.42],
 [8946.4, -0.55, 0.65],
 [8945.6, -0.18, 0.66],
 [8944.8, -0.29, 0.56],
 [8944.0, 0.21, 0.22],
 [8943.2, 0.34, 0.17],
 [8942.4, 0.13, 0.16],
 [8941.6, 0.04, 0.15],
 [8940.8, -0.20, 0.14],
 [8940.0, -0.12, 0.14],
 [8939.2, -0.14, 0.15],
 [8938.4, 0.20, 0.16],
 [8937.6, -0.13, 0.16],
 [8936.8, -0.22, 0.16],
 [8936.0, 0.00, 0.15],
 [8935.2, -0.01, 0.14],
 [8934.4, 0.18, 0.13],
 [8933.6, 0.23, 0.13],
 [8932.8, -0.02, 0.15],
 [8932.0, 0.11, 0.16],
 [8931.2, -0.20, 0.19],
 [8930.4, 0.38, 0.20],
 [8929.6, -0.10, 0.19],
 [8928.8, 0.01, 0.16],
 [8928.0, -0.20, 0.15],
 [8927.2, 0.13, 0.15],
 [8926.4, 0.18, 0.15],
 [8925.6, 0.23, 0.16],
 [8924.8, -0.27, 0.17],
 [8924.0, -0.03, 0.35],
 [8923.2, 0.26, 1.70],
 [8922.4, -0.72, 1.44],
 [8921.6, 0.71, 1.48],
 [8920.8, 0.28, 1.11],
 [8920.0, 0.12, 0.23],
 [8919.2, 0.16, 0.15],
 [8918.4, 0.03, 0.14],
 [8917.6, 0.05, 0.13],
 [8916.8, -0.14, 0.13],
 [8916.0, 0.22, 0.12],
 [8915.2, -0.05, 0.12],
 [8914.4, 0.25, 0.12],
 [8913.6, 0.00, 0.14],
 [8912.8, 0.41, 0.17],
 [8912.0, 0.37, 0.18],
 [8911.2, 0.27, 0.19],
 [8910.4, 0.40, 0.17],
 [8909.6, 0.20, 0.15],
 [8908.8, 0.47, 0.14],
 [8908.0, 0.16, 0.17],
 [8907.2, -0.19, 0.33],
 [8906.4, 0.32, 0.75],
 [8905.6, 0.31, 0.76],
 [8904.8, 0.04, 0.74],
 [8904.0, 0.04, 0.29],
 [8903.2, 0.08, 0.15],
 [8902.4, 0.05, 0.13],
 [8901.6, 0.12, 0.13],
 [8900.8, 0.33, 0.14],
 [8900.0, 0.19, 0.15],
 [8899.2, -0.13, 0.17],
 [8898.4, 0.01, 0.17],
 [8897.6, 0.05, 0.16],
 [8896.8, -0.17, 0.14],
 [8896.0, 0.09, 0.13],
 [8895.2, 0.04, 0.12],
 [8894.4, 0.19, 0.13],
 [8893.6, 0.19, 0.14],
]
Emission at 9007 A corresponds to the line H-beta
